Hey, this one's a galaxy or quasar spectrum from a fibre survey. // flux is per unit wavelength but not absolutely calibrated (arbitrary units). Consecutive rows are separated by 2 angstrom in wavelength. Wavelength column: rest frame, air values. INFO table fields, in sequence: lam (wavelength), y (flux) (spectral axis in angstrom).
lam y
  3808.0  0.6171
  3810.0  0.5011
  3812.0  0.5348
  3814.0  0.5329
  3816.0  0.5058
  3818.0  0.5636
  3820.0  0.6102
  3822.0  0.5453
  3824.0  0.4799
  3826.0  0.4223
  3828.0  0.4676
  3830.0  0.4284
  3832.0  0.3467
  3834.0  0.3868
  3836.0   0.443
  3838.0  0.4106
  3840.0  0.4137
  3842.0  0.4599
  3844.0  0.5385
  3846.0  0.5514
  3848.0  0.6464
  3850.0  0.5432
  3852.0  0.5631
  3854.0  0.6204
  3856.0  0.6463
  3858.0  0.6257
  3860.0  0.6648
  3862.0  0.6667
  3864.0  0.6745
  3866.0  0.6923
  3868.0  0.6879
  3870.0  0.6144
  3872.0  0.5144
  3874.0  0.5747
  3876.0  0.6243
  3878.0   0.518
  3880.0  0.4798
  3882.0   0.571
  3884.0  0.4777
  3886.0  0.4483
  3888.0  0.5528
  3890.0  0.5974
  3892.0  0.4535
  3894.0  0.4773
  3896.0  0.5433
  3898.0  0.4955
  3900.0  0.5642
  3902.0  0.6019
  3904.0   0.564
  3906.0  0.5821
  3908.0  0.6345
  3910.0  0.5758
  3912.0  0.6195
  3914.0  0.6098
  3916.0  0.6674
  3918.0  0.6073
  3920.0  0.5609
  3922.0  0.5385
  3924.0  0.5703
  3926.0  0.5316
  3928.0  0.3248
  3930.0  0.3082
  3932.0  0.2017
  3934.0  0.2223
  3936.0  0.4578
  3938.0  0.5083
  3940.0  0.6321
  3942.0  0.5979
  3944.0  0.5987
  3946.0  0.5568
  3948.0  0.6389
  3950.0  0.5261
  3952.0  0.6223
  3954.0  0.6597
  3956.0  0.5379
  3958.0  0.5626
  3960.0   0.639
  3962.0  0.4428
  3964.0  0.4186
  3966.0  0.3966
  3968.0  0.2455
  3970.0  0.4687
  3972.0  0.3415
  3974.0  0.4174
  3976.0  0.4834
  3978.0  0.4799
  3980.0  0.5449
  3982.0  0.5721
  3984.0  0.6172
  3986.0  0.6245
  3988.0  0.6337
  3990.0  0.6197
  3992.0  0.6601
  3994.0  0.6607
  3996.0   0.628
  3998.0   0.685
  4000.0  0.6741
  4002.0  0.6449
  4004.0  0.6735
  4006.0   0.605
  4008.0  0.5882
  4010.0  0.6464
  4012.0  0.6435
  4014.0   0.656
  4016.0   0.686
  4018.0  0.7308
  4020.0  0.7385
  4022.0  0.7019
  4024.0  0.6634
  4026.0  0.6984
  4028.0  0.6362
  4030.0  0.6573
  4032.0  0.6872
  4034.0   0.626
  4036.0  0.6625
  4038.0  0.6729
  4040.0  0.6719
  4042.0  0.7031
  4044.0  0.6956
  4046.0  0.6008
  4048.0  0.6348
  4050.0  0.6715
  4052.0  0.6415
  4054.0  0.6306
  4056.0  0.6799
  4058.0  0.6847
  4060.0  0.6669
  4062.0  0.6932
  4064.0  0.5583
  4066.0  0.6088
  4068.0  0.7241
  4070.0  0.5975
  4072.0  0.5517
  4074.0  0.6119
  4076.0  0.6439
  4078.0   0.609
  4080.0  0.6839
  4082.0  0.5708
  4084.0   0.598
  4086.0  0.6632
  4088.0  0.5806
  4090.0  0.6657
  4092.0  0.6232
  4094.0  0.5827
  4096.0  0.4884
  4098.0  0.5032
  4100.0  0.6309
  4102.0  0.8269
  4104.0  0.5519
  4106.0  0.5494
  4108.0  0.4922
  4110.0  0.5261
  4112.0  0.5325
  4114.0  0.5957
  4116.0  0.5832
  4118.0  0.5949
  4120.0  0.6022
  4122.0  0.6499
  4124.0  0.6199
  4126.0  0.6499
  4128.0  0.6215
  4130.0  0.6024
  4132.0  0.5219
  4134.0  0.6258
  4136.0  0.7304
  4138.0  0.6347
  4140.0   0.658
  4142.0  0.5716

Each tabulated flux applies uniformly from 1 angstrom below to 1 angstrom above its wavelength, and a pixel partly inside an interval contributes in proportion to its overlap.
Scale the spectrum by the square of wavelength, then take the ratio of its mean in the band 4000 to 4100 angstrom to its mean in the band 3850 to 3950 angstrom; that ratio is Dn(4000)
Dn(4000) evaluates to 1.26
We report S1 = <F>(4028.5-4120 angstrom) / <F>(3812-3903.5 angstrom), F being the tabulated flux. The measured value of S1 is 1.16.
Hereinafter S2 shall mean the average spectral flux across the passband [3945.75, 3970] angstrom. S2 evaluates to 0.517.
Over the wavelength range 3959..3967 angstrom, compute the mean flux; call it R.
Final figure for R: 0.474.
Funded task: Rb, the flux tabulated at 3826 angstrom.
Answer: 0.4223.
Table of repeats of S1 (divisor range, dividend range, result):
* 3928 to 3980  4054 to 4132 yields 1.28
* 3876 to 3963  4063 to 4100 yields 1.13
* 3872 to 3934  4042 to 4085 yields 1.22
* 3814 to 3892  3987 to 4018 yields 1.20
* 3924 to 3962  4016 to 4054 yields 1.32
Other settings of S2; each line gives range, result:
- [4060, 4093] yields 0.625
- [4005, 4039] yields 0.665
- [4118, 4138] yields 0.624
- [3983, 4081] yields 0.653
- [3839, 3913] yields 0.57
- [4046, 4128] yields 0.614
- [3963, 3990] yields 0.485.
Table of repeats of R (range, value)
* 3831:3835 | 0.367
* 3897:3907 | 0.562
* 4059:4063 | 0.68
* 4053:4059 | 0.665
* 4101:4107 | 0.643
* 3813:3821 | 0.553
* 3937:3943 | 0.579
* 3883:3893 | 0.506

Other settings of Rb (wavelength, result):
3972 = 0.3415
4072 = 0.5517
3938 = 0.5083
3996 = 0.628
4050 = 0.6715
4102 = 0.8269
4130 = 0.6024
